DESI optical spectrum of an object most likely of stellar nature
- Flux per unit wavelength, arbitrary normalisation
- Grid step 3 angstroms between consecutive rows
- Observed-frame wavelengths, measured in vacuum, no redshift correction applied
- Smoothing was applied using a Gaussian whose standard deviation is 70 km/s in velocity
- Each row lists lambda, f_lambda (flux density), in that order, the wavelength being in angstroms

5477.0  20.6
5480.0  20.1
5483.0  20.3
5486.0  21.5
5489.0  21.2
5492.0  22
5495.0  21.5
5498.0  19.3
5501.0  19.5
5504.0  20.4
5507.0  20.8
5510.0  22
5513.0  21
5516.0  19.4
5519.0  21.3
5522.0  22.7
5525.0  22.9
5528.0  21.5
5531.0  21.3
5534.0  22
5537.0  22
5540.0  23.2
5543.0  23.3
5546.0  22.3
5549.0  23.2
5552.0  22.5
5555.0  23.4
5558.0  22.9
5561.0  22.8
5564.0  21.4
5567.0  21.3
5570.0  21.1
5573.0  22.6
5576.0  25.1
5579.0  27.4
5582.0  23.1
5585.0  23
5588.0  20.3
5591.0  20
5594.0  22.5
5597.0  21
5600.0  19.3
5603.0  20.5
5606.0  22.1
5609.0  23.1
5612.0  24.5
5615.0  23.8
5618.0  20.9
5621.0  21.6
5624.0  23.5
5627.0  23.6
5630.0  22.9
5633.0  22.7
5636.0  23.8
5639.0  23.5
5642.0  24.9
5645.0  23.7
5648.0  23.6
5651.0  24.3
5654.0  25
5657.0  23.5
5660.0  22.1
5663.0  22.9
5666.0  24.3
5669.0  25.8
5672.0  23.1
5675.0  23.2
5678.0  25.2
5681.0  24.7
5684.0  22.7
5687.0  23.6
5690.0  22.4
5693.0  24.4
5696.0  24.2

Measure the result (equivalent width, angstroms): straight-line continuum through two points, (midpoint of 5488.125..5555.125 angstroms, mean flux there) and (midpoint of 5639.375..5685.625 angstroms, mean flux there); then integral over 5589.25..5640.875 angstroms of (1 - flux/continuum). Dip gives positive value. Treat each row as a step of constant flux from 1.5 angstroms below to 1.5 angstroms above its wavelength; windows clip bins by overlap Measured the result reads 1.9 angstroms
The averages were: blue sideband 21.7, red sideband 23.9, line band 22.3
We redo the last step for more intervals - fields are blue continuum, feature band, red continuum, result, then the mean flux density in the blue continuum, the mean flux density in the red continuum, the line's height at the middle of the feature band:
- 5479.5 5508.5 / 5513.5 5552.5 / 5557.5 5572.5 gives -1.4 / 20.7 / 21.9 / 21.3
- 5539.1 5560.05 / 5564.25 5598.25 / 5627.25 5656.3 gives 1.1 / 23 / 23.8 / 23.3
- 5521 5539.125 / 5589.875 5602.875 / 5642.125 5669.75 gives 1.3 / 22.1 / 23.9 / 23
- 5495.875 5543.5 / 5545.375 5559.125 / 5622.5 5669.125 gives -0.6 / 21.4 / 23.7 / 22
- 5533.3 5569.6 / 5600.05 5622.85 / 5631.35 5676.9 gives 1.0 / 22.5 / 23.8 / 23.2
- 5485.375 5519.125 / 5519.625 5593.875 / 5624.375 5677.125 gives -2.3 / 20.8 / 23.7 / 21.9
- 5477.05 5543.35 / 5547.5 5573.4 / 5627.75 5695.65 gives -0.3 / 21.3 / 23.7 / 22.1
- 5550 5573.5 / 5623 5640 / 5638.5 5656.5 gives 0.3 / 22.3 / 24.2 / 23.8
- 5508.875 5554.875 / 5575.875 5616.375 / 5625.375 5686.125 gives 0.9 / 22.1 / 23.8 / 23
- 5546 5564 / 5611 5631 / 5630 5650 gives 0.4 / 22.8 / 23.7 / 23.5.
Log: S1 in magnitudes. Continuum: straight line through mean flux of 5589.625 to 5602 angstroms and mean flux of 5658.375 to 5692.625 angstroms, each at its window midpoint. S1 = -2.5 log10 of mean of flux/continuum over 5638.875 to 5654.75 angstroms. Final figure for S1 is -0.07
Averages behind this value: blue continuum 20.7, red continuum 23.7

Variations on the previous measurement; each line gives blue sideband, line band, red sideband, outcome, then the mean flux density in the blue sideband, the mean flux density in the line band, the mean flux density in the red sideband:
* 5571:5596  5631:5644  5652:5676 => -0.010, 22.9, 23.7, 23.8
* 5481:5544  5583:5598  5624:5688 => 0.061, 21.4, 21.4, 23.8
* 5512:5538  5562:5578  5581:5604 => -0.058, 21.6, 22.5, 21.2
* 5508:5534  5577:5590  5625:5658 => -0.033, 21.5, 23.4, 23.8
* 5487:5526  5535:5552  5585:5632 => -0.066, 21.1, 22.8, 22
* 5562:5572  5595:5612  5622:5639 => 0.047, 21.4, 21.5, 23.3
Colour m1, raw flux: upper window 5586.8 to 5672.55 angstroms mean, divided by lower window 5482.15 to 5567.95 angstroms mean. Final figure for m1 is 1.05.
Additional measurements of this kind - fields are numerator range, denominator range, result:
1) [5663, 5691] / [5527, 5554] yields 1.07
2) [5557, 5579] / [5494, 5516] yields 1.11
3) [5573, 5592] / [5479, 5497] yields 1.10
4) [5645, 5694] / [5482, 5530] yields 1.13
